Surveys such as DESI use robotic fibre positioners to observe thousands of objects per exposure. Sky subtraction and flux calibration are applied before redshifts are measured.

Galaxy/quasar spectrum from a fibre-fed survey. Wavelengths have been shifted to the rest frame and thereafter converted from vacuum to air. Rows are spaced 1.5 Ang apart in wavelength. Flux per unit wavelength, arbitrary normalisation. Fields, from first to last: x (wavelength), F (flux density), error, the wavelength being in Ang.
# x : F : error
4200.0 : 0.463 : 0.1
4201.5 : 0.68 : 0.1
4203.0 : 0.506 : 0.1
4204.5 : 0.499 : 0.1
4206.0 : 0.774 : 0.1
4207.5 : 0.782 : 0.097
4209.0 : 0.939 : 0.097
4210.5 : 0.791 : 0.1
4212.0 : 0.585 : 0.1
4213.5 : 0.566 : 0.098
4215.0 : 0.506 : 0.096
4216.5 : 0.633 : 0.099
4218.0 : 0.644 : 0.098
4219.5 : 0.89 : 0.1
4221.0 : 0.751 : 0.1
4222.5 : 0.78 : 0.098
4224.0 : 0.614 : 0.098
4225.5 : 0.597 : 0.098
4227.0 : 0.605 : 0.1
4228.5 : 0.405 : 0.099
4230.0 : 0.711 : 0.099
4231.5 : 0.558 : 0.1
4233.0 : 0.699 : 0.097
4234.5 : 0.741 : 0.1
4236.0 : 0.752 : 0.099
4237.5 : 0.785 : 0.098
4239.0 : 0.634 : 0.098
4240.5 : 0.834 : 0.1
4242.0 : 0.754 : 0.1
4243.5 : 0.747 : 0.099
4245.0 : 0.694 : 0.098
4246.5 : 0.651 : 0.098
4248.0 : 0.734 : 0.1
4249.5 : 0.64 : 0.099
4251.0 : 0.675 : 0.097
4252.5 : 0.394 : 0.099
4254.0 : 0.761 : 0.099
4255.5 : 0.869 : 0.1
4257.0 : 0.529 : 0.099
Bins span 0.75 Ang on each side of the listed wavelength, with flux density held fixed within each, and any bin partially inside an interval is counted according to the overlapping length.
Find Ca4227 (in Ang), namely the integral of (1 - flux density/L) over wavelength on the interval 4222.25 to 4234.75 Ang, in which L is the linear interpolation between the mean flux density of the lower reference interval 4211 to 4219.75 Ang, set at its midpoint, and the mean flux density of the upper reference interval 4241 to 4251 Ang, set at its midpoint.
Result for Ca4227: 0.7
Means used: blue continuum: 0.627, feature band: 0.624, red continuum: 0.704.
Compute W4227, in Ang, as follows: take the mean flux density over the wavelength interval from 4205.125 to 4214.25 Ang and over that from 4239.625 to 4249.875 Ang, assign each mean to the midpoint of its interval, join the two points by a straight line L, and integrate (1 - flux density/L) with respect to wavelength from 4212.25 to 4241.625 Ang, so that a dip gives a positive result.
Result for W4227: 2.48 Ang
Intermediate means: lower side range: 0.736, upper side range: 0.724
